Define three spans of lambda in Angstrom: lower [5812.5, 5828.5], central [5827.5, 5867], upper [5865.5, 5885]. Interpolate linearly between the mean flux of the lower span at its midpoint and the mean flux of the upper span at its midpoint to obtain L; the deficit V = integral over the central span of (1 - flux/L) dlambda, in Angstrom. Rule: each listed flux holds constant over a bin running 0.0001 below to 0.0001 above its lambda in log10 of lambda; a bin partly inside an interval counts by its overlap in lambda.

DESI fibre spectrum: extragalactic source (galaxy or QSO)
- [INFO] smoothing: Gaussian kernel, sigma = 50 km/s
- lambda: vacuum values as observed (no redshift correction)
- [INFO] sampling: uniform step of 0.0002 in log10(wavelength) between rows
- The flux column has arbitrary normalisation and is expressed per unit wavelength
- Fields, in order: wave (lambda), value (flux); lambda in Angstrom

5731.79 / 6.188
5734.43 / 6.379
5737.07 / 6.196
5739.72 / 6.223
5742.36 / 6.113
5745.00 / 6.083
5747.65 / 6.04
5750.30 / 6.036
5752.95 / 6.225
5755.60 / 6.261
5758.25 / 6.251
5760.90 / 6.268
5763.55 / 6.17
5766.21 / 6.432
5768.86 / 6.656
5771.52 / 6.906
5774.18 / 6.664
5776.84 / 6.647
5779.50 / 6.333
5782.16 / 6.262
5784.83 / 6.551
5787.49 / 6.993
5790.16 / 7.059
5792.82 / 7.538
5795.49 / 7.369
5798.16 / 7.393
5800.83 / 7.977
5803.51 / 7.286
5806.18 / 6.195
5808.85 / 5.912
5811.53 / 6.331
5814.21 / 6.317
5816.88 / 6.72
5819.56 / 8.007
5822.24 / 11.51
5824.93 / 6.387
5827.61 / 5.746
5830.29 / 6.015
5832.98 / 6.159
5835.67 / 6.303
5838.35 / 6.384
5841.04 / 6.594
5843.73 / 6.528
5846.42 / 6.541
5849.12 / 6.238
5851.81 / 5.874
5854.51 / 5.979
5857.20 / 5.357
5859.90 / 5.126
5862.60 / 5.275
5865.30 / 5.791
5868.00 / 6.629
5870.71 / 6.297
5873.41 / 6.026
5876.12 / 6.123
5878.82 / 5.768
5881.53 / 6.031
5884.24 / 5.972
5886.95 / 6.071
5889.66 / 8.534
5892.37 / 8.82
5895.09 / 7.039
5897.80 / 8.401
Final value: 4.6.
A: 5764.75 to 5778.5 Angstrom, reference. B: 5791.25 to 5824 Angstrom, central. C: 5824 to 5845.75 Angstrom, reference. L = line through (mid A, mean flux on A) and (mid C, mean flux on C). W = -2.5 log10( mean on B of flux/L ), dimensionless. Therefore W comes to -0.15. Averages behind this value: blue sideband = 6.65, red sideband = 6.27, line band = 7.36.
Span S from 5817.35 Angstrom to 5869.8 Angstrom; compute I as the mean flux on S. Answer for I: 6.45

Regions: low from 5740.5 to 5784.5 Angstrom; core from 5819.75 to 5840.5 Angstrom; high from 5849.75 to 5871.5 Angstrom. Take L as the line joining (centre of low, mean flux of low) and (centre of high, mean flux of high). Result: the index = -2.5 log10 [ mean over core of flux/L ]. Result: -0.169 mag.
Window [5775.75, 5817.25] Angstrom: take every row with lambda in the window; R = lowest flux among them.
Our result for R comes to 5.912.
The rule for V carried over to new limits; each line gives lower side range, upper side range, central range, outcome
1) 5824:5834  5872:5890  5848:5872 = 1.3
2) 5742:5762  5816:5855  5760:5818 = -2.8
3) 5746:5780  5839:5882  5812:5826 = -3.5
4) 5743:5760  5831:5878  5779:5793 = -1.4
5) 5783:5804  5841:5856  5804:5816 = 1.1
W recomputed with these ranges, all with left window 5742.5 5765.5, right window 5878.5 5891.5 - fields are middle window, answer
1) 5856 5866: 0.216 mag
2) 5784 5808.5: -0.129 mag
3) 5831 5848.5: 0.012 mag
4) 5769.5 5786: -0.052 mag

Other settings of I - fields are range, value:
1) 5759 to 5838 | 6.82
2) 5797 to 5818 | 6.76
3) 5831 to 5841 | 6.31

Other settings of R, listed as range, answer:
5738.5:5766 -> 6.036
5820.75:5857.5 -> 5.357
